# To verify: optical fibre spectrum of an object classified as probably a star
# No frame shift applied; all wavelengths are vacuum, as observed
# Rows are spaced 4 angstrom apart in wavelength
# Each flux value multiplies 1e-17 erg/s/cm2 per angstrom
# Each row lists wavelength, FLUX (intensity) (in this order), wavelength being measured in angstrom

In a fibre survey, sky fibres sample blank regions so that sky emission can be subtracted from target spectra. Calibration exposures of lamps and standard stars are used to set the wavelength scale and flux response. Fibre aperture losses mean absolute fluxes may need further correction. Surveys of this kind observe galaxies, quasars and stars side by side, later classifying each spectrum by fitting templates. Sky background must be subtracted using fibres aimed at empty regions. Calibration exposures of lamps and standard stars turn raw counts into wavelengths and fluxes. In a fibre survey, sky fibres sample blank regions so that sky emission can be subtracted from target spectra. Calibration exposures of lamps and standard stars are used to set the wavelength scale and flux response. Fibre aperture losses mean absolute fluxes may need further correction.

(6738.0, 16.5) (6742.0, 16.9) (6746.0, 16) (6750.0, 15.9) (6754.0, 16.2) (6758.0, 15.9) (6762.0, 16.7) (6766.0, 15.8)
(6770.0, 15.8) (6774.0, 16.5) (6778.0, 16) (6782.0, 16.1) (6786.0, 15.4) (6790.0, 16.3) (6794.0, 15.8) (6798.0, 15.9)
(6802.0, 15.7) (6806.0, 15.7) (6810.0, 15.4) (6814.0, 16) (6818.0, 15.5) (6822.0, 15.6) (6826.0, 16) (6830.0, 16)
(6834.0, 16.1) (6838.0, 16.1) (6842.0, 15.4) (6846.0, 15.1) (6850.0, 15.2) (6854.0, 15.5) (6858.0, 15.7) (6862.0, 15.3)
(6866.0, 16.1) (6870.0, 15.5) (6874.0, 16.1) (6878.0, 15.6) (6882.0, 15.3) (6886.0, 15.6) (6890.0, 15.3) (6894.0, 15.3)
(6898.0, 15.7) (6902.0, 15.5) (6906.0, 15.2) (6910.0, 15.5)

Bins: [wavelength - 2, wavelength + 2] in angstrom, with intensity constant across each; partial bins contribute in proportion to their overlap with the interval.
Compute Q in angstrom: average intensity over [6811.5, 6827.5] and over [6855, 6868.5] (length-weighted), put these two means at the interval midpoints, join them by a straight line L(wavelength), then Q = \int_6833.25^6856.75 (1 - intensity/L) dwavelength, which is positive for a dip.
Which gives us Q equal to 0.2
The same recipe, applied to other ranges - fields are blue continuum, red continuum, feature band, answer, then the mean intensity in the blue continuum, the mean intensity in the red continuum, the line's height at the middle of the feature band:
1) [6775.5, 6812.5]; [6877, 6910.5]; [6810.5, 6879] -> -0.3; 15.8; 15.4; 15.6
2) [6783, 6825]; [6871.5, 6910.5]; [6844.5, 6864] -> 0.3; 15.7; 15.5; 15.6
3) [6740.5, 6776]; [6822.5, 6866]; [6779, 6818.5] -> 0.3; 16.2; 15.7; 15.9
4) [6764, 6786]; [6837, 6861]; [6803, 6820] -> 0.1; 16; 15.5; 15.7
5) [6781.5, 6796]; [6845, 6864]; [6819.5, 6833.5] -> -0.3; 15.9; 15.4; 15.6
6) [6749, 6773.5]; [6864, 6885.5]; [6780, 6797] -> 0.1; 16.1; 15.7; 16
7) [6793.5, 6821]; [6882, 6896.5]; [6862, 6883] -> -0.3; 15.7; 15.4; 15.5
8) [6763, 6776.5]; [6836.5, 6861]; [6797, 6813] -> 0.1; 16.1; 15.5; 15.8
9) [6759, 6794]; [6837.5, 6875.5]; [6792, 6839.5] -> 0.0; 16.1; 15.6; 15.8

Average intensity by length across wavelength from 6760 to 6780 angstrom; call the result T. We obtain 16.2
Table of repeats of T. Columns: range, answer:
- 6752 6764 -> 16.3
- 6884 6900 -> 15.5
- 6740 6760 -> 16.2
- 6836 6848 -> 15.5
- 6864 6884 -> 15.7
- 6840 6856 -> 15.3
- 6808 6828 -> 15.7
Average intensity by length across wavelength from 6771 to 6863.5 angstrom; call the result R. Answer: 15.8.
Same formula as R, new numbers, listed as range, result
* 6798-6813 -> 15.7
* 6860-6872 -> 15.6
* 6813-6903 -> 15.6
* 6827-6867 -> 15.6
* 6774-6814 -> 15.9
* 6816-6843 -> 15.8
